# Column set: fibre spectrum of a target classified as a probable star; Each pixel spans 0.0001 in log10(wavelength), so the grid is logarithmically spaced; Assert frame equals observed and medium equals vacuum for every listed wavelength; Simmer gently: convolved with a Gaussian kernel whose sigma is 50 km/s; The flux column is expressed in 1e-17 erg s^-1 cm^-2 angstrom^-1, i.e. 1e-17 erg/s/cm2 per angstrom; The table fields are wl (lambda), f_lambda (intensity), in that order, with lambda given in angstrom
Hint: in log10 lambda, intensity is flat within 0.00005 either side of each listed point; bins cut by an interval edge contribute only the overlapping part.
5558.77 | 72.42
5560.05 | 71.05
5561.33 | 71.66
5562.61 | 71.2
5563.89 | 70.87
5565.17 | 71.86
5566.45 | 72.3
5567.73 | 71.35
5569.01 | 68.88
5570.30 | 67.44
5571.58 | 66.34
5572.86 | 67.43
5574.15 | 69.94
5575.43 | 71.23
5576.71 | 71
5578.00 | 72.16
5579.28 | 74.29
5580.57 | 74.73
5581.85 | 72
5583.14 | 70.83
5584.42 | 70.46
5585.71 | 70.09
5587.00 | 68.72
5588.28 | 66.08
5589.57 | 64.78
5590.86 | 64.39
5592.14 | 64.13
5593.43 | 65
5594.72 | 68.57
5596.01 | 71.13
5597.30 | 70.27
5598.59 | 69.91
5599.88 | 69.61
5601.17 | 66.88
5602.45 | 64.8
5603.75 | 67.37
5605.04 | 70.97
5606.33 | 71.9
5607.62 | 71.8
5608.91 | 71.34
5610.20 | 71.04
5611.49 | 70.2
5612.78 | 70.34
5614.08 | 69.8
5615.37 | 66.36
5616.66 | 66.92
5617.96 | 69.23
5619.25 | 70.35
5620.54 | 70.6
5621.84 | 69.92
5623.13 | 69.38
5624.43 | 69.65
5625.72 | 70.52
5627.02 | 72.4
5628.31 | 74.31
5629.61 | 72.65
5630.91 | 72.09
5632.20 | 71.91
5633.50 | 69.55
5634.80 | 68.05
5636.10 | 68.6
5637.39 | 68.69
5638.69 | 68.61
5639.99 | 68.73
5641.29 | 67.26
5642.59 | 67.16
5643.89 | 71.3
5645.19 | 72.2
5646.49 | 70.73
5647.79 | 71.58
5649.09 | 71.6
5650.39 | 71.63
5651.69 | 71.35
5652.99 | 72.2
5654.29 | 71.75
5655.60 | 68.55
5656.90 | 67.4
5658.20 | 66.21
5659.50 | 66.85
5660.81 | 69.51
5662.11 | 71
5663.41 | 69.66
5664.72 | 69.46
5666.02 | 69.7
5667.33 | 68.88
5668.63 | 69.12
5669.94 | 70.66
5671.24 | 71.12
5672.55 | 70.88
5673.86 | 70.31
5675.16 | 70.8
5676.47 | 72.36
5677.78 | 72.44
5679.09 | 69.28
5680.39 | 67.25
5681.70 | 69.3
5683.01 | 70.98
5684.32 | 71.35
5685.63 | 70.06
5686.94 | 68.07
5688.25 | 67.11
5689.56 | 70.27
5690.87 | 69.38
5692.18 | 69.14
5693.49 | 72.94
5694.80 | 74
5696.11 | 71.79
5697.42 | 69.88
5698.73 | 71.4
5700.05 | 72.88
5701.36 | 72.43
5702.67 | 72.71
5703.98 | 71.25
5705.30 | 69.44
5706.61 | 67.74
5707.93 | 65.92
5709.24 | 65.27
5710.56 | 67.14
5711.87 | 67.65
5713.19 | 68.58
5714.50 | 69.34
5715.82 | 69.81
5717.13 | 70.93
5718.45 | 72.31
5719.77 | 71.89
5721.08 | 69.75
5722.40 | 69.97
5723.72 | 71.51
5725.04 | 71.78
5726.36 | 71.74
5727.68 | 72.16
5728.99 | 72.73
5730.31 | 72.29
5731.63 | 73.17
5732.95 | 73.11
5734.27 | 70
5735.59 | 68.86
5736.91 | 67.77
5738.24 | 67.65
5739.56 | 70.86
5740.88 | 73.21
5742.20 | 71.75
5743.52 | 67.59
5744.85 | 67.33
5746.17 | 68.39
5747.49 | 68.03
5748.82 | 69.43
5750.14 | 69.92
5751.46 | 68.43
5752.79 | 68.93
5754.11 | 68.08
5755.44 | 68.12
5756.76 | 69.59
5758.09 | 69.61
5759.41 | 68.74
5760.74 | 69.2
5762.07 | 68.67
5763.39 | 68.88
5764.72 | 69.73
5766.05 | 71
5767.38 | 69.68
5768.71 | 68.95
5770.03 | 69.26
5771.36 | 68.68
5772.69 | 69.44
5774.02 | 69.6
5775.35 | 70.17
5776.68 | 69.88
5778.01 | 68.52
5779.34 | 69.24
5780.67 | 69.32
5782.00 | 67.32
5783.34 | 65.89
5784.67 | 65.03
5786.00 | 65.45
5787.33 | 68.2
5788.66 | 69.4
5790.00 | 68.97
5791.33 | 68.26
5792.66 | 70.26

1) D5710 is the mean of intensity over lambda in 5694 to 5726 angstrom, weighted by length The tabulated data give 70.2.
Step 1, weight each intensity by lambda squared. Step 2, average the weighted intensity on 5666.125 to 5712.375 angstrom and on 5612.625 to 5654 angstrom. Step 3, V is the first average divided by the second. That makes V 1.02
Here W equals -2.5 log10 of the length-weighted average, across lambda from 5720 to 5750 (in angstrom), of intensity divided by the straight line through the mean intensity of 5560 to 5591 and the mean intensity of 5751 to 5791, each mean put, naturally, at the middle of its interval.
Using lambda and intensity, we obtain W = -0.02 mag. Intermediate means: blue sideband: 70.1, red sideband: 68.7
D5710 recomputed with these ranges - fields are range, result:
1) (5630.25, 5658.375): 69.9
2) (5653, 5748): 70.1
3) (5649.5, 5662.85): 69.7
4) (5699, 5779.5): 69.8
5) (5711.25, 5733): 71.1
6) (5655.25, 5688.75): 69.6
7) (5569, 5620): 69.2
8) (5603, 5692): 70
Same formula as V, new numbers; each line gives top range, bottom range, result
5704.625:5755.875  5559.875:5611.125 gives 1.05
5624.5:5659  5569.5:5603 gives 1.04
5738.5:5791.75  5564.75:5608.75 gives 1.06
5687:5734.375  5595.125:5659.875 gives 1.04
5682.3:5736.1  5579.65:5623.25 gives 1.06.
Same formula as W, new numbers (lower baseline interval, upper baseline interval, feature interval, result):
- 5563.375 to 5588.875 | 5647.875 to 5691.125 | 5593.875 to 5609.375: 0.01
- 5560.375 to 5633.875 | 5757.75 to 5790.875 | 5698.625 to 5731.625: -0.02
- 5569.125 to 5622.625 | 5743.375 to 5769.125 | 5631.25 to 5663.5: -0.01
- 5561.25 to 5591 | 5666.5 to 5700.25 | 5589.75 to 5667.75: 0.01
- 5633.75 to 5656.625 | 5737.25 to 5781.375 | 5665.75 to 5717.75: -0.01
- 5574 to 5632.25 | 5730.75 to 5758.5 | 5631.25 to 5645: 0.01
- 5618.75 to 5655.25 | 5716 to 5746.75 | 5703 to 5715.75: 0.04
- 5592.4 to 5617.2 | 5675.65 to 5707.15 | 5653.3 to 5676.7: 0.01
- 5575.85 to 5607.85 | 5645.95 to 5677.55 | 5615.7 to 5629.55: -0.01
